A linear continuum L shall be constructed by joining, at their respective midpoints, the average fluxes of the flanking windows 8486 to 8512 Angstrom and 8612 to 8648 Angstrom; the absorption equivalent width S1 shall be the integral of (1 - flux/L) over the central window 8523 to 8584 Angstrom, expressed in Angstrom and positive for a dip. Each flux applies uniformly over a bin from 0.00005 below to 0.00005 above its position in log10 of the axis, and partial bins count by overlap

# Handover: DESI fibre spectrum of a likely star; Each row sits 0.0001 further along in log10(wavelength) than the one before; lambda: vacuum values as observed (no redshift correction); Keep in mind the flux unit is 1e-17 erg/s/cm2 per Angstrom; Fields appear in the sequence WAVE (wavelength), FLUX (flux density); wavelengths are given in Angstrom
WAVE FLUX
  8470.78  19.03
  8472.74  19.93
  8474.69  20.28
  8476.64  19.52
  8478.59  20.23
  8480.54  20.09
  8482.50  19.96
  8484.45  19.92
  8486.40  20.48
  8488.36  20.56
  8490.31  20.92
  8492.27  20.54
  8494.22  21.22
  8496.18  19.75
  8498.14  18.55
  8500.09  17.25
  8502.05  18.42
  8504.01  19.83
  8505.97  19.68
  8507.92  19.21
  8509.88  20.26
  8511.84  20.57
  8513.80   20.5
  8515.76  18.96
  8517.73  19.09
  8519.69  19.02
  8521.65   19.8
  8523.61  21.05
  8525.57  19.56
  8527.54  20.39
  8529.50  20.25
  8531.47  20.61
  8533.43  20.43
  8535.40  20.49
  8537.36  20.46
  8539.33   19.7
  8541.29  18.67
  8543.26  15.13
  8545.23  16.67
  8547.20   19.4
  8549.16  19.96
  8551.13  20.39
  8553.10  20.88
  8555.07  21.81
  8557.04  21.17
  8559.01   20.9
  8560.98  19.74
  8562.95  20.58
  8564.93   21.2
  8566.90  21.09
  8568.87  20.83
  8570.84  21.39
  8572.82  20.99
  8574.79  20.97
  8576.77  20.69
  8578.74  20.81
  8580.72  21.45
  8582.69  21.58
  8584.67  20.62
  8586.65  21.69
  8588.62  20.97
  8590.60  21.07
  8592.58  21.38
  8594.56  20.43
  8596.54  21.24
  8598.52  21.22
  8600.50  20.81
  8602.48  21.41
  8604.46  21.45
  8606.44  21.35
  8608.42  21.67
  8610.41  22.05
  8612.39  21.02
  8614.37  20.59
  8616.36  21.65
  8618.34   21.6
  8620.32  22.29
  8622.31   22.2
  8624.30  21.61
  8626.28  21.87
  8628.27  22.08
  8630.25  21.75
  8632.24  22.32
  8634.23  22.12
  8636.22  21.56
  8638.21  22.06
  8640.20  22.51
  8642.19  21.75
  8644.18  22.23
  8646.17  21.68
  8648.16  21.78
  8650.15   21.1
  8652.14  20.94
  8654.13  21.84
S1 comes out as 1.0 Angstrom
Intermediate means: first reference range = 19.8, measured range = 20.3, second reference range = 21.8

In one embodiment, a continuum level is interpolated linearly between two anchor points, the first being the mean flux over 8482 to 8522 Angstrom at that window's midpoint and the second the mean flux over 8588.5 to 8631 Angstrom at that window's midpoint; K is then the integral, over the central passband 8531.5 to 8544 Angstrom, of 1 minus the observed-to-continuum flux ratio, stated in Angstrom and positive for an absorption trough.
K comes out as 0.6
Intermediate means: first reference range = 19.7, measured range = 19.3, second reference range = 21.4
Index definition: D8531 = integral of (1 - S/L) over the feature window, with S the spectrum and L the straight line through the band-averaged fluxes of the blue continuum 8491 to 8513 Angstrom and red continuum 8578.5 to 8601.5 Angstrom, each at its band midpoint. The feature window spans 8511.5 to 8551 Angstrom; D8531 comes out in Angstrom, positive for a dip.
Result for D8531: 1.1 Angstrom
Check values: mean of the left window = 19.6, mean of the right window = 21.1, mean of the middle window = 19.5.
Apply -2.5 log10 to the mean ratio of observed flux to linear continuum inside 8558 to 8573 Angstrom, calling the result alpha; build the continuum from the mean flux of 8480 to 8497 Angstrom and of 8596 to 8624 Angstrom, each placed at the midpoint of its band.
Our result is 0.01 mag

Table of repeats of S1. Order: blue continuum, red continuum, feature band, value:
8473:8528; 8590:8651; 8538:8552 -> 1.30 Angstrom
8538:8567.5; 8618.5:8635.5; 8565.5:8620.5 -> -0.58 Angstrom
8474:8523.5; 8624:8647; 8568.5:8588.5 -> -0.03 Angstrom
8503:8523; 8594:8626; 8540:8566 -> 0.89 Angstrom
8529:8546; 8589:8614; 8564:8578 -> -0.54 Angstrom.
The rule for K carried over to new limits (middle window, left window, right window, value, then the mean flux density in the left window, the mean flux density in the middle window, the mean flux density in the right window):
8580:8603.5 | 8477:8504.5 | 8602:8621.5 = 0.09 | 19.8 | 21.2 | 21.5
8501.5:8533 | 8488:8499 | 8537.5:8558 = 0.05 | 20.3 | 19.9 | 19.4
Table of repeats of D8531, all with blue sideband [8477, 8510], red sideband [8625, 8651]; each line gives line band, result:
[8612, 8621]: 0.07 Angstrom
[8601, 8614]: 0.03 Angstrom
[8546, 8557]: 0.10 Angstrom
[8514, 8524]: 0.30 Angstrom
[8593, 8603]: 0.14 Angstrom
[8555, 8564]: 0.01 Angstrom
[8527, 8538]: -0.04 Angstrom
